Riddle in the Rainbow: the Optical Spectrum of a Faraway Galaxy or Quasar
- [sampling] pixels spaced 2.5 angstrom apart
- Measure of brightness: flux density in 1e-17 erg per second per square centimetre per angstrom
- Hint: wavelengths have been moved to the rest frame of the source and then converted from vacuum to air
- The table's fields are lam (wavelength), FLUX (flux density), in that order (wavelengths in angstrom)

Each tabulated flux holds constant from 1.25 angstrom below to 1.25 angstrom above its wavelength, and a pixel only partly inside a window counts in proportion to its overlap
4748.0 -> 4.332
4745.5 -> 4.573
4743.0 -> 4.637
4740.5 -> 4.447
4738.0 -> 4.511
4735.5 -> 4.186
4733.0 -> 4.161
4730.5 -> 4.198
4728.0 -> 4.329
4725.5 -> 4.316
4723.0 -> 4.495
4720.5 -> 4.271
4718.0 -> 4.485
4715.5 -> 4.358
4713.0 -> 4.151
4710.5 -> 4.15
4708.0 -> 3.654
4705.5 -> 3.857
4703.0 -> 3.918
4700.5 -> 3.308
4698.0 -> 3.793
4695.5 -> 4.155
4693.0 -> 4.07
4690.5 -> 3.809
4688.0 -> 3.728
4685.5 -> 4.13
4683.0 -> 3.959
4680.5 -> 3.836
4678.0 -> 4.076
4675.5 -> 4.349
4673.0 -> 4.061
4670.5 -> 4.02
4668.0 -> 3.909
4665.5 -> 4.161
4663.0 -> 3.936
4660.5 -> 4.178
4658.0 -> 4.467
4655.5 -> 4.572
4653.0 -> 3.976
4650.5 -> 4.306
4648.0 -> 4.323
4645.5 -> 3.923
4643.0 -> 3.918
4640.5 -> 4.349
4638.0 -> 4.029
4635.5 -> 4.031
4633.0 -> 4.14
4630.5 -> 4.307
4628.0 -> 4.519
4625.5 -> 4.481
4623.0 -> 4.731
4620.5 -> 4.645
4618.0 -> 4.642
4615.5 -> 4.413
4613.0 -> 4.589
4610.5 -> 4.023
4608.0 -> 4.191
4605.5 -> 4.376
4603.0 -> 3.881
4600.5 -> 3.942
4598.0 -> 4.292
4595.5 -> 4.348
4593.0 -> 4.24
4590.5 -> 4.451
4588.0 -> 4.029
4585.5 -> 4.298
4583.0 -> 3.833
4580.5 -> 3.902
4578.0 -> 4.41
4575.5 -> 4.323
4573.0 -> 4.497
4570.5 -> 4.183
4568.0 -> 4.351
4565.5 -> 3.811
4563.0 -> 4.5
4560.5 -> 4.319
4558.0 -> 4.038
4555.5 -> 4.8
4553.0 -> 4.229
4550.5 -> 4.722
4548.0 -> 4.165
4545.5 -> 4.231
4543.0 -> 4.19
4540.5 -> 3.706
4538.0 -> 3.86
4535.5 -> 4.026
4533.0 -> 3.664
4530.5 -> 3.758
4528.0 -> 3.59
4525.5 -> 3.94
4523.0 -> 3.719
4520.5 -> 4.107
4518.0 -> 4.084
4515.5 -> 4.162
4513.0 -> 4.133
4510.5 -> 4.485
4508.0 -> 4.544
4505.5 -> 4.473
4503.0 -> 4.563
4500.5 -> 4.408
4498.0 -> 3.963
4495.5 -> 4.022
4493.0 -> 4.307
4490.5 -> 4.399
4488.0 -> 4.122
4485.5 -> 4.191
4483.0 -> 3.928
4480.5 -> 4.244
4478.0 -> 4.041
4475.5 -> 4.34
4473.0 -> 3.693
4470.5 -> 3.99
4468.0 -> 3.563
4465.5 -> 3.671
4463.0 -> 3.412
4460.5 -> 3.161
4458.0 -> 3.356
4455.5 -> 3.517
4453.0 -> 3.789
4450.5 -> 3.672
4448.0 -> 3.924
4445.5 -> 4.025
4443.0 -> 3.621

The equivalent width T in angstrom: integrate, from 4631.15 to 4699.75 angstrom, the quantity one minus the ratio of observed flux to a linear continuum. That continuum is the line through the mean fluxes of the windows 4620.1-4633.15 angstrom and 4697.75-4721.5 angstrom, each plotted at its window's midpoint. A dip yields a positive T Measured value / 2.9 angstrom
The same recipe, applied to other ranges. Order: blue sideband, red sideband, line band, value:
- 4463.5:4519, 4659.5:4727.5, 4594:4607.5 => -0.3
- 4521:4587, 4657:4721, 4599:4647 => -2.4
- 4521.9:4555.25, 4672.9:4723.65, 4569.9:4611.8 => -1.8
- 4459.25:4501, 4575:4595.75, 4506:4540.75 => 0.4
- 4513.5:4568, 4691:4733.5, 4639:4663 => -0.7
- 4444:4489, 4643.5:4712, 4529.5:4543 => 0.1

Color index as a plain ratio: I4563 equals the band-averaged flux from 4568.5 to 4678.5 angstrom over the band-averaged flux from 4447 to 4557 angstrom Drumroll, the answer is 1.1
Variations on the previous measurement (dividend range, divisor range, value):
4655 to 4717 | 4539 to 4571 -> 0.95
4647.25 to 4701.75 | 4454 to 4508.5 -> 1.02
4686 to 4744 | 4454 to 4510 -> 1.03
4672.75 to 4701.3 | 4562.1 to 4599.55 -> 0.93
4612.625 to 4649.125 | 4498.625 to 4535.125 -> 1.05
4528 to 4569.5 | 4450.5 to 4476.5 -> 1.13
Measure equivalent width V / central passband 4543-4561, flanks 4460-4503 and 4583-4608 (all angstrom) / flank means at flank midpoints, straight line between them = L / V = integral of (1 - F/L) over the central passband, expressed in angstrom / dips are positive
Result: -1.02 angstrom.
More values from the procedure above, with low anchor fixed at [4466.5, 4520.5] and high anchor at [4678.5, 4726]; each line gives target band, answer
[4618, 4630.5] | -1.5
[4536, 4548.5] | 0.3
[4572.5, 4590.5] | -0.4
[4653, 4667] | -0.6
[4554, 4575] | -1.0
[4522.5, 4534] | 1.1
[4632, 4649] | -0.1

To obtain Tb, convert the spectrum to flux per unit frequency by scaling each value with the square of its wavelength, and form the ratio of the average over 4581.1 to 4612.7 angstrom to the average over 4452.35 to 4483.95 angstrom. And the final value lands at 1.2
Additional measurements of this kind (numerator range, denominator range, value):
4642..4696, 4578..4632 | 0.98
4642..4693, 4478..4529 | 1.05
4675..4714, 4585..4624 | 0.95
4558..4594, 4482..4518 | 1.02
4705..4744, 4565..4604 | 1.08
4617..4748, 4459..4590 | 1.09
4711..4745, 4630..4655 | 1.09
